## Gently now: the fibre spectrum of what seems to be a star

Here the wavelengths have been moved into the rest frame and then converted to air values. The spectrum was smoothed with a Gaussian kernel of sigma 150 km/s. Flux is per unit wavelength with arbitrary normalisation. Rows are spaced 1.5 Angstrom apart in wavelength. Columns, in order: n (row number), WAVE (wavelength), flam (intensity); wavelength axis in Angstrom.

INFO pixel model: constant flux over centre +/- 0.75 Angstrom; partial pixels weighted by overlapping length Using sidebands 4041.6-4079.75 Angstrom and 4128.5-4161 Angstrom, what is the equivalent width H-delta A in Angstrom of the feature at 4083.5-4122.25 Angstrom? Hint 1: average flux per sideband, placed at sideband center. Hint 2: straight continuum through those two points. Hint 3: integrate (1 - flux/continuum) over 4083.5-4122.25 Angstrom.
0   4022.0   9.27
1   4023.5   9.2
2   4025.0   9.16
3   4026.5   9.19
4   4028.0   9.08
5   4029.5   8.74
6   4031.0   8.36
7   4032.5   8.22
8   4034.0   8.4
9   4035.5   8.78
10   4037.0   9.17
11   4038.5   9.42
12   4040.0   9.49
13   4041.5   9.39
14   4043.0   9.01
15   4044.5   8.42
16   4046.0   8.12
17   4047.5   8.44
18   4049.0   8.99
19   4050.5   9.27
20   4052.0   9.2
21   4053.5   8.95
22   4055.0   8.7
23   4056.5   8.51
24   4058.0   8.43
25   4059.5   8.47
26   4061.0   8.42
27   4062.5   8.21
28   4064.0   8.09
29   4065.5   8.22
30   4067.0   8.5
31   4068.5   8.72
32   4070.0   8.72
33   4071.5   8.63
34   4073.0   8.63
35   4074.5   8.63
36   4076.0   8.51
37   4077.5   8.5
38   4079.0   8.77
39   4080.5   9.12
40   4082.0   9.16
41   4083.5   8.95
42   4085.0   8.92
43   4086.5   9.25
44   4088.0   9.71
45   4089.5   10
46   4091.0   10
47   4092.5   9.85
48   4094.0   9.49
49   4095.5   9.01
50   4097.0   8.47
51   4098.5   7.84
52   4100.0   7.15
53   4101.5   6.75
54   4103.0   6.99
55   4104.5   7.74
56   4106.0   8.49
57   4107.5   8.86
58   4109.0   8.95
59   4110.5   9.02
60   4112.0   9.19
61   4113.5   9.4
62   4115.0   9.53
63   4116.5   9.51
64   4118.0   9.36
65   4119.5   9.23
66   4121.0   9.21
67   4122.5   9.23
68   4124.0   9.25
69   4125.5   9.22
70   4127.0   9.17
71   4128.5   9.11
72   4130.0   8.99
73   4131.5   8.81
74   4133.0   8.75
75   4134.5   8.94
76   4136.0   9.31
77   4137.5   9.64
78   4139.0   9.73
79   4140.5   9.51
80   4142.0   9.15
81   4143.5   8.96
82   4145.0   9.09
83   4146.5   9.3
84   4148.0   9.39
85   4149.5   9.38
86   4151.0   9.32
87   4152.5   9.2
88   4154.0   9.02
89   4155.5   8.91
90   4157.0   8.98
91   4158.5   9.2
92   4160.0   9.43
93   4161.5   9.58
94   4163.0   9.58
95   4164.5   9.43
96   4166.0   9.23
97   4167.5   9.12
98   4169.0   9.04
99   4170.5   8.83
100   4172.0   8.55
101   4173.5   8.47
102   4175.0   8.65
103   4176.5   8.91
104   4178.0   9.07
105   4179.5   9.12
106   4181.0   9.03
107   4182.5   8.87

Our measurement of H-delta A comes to 0.1 Angstrom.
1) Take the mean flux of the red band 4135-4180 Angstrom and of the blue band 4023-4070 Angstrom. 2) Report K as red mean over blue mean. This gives 1.05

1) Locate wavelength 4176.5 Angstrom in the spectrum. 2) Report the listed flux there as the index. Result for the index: 8.91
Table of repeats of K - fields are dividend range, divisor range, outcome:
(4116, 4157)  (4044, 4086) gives 1.06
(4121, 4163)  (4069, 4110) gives 1.06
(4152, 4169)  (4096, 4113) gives 1.13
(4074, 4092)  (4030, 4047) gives 1.04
